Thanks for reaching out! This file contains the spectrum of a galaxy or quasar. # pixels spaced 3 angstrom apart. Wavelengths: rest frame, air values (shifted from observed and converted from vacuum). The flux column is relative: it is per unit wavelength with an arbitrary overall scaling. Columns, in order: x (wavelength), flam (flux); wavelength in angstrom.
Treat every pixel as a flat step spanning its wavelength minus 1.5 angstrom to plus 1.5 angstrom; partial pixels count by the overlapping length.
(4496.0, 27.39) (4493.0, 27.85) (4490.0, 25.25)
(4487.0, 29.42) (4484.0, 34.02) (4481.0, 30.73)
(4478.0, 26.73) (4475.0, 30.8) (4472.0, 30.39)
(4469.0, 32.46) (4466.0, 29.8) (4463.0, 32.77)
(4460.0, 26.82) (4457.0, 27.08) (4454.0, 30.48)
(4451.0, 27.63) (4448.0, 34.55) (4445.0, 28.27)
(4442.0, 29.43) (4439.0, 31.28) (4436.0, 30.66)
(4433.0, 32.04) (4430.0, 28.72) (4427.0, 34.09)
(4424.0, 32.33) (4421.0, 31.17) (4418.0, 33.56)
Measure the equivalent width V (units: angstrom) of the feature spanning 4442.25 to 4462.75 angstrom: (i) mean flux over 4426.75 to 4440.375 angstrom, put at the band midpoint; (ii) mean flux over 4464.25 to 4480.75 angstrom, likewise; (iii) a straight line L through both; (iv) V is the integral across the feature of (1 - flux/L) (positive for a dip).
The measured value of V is 0.8 angstrom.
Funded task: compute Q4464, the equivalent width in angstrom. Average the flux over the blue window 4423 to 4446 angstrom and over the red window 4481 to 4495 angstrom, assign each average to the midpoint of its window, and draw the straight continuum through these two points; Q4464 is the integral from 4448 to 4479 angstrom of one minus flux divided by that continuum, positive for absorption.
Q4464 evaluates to 0.2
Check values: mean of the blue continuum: 30.9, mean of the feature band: 29.8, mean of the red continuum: 29.2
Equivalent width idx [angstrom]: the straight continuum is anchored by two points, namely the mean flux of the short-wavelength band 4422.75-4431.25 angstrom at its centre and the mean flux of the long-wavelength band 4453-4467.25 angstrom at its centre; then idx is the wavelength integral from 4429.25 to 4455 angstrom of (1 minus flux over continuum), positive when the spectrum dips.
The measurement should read 0.2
